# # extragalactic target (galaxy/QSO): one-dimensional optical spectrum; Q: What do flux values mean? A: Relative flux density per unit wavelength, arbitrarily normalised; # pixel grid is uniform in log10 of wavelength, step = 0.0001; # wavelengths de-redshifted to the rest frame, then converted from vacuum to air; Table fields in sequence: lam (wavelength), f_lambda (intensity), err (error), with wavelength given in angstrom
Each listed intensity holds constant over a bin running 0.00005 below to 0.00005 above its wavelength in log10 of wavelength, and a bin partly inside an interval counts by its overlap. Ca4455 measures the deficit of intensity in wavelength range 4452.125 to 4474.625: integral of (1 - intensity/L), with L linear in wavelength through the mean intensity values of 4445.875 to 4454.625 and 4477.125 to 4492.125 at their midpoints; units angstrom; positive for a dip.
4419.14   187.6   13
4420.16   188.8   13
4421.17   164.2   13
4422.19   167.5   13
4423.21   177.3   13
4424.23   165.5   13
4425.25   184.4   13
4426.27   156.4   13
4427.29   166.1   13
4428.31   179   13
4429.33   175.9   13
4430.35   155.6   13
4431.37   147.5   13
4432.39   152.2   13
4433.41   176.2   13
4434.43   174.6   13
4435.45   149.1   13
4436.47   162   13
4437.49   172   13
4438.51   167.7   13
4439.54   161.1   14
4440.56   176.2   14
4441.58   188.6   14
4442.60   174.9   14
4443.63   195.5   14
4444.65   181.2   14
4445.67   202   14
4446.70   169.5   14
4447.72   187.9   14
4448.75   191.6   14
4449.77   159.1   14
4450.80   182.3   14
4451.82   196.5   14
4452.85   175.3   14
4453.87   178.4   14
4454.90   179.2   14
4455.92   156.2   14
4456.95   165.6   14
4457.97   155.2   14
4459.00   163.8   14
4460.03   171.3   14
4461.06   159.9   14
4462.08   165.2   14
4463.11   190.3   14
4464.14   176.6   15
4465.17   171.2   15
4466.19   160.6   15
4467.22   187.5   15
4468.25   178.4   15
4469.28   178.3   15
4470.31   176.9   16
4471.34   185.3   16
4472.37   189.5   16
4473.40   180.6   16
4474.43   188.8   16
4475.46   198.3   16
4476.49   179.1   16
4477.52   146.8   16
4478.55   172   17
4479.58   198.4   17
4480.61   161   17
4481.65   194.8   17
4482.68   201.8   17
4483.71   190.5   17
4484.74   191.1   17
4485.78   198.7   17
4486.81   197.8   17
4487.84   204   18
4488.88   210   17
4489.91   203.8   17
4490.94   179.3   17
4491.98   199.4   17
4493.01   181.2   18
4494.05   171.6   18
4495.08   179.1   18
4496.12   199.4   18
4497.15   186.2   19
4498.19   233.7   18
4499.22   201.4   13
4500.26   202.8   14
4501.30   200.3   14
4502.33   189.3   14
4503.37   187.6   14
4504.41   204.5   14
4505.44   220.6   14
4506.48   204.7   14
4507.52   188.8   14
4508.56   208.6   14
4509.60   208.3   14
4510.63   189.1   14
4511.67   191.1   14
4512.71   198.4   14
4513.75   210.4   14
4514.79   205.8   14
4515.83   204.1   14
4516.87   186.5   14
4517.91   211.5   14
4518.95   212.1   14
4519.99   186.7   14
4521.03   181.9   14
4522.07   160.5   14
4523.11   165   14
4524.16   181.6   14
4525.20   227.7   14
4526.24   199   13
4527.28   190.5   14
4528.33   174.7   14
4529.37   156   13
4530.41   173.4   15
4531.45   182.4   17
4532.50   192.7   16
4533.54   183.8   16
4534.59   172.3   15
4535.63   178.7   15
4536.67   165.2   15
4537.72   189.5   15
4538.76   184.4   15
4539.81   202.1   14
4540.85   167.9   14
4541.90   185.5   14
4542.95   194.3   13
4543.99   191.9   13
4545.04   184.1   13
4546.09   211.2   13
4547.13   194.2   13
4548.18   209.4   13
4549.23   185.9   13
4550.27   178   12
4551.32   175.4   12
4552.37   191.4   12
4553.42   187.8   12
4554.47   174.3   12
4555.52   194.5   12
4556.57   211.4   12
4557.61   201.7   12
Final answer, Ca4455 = 1.2 angstrom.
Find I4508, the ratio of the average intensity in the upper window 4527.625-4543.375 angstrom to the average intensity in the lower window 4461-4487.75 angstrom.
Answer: 0.99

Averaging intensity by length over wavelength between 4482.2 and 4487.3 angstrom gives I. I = 196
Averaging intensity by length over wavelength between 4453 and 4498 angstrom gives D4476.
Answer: 182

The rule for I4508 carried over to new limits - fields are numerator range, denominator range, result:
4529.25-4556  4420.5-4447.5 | 1.08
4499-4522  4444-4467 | 1.14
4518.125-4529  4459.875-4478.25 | 1.06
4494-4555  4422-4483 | 1.09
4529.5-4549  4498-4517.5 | 0.92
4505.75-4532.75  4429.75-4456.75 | 1.11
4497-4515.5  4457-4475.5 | 1.15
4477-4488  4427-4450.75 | 1.08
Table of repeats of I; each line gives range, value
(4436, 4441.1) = 168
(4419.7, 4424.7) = 173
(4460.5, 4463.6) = 172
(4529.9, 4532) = 178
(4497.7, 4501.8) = 209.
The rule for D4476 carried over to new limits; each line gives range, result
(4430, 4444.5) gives 169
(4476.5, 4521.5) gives 195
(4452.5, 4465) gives 170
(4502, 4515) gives 201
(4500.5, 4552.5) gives 191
